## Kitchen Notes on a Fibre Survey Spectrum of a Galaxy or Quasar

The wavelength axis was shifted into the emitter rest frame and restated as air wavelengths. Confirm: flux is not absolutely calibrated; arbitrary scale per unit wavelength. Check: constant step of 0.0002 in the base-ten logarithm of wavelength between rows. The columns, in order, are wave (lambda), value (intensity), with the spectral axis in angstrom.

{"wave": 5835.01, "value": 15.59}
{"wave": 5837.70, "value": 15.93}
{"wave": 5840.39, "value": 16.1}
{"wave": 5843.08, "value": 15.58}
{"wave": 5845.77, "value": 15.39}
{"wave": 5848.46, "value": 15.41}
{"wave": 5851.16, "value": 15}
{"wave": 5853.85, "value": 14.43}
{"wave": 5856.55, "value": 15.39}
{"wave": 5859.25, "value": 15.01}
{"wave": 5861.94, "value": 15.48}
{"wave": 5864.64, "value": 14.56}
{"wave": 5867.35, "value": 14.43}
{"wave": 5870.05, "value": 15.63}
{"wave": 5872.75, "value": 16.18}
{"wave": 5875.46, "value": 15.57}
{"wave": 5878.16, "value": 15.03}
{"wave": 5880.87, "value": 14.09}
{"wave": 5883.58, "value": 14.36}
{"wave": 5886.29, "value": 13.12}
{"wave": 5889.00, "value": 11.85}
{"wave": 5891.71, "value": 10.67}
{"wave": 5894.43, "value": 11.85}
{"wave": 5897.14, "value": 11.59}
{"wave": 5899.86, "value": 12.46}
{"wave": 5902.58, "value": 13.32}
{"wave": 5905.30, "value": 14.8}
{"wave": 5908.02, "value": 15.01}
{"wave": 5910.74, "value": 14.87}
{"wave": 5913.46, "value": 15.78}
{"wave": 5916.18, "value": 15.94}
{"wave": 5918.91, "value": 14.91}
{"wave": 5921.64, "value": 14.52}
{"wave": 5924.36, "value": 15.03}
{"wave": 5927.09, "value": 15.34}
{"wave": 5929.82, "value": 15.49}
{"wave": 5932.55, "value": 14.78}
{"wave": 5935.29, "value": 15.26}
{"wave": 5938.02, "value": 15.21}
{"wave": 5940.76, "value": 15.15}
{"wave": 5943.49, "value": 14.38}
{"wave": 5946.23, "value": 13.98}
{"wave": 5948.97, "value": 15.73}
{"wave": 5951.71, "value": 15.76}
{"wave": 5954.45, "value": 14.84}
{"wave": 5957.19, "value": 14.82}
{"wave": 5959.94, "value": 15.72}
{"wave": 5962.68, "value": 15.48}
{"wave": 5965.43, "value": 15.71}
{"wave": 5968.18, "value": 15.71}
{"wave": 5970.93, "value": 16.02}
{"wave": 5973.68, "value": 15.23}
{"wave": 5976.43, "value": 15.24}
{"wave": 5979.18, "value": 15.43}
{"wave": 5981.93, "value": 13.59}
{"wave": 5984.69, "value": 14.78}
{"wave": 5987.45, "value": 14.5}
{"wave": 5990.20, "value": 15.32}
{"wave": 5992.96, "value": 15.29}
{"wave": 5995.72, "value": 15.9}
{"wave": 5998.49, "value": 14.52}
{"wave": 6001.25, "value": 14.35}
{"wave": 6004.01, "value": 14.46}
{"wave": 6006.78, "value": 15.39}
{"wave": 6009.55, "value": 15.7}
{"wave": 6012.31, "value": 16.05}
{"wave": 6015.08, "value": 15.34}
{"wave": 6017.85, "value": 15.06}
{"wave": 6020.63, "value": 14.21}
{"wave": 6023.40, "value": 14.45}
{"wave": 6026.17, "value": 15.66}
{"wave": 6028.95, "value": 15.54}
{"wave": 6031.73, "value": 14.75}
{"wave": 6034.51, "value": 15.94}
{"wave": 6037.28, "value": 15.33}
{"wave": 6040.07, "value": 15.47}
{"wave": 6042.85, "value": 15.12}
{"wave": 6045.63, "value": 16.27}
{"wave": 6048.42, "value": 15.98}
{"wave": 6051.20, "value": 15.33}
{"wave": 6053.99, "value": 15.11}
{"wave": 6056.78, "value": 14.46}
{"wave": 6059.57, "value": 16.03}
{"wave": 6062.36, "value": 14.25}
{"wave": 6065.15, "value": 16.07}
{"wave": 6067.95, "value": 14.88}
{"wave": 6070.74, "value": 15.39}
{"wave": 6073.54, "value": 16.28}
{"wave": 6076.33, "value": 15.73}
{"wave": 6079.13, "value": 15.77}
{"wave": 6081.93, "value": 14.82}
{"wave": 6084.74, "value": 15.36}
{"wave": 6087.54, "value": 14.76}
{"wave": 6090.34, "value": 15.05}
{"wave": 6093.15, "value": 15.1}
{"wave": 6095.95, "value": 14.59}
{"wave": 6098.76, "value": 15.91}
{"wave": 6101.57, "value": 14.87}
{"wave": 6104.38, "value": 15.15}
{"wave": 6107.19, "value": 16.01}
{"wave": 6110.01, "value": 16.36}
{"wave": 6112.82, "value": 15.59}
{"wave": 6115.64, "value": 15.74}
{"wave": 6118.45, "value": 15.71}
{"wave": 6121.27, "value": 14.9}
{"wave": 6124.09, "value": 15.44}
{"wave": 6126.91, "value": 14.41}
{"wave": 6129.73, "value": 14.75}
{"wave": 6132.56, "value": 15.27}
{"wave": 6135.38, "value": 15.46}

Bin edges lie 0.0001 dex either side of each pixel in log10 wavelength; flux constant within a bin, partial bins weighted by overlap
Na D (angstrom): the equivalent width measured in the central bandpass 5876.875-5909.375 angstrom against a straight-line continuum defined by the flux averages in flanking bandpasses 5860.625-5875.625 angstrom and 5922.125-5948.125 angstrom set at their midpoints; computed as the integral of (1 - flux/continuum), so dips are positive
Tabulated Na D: 4.3 angstrom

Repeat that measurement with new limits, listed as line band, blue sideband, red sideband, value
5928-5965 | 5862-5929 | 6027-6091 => -1.4 angstrom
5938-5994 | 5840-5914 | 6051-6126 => -1.4 angstrom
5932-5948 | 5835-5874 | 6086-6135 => 0.5 angstrom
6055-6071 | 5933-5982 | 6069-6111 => 0.2 angstrom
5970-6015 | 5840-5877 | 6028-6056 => 0.9 angstrom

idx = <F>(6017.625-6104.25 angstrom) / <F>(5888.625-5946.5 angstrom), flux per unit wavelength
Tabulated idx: 1.1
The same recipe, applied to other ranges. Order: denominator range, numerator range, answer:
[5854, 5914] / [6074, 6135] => 1.08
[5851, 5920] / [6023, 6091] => 1.08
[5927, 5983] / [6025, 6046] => 1.02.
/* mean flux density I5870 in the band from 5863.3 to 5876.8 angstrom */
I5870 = 15.3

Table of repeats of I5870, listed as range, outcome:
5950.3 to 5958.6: 15.1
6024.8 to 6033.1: 15.3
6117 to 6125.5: 15.4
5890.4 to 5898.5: 11.4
